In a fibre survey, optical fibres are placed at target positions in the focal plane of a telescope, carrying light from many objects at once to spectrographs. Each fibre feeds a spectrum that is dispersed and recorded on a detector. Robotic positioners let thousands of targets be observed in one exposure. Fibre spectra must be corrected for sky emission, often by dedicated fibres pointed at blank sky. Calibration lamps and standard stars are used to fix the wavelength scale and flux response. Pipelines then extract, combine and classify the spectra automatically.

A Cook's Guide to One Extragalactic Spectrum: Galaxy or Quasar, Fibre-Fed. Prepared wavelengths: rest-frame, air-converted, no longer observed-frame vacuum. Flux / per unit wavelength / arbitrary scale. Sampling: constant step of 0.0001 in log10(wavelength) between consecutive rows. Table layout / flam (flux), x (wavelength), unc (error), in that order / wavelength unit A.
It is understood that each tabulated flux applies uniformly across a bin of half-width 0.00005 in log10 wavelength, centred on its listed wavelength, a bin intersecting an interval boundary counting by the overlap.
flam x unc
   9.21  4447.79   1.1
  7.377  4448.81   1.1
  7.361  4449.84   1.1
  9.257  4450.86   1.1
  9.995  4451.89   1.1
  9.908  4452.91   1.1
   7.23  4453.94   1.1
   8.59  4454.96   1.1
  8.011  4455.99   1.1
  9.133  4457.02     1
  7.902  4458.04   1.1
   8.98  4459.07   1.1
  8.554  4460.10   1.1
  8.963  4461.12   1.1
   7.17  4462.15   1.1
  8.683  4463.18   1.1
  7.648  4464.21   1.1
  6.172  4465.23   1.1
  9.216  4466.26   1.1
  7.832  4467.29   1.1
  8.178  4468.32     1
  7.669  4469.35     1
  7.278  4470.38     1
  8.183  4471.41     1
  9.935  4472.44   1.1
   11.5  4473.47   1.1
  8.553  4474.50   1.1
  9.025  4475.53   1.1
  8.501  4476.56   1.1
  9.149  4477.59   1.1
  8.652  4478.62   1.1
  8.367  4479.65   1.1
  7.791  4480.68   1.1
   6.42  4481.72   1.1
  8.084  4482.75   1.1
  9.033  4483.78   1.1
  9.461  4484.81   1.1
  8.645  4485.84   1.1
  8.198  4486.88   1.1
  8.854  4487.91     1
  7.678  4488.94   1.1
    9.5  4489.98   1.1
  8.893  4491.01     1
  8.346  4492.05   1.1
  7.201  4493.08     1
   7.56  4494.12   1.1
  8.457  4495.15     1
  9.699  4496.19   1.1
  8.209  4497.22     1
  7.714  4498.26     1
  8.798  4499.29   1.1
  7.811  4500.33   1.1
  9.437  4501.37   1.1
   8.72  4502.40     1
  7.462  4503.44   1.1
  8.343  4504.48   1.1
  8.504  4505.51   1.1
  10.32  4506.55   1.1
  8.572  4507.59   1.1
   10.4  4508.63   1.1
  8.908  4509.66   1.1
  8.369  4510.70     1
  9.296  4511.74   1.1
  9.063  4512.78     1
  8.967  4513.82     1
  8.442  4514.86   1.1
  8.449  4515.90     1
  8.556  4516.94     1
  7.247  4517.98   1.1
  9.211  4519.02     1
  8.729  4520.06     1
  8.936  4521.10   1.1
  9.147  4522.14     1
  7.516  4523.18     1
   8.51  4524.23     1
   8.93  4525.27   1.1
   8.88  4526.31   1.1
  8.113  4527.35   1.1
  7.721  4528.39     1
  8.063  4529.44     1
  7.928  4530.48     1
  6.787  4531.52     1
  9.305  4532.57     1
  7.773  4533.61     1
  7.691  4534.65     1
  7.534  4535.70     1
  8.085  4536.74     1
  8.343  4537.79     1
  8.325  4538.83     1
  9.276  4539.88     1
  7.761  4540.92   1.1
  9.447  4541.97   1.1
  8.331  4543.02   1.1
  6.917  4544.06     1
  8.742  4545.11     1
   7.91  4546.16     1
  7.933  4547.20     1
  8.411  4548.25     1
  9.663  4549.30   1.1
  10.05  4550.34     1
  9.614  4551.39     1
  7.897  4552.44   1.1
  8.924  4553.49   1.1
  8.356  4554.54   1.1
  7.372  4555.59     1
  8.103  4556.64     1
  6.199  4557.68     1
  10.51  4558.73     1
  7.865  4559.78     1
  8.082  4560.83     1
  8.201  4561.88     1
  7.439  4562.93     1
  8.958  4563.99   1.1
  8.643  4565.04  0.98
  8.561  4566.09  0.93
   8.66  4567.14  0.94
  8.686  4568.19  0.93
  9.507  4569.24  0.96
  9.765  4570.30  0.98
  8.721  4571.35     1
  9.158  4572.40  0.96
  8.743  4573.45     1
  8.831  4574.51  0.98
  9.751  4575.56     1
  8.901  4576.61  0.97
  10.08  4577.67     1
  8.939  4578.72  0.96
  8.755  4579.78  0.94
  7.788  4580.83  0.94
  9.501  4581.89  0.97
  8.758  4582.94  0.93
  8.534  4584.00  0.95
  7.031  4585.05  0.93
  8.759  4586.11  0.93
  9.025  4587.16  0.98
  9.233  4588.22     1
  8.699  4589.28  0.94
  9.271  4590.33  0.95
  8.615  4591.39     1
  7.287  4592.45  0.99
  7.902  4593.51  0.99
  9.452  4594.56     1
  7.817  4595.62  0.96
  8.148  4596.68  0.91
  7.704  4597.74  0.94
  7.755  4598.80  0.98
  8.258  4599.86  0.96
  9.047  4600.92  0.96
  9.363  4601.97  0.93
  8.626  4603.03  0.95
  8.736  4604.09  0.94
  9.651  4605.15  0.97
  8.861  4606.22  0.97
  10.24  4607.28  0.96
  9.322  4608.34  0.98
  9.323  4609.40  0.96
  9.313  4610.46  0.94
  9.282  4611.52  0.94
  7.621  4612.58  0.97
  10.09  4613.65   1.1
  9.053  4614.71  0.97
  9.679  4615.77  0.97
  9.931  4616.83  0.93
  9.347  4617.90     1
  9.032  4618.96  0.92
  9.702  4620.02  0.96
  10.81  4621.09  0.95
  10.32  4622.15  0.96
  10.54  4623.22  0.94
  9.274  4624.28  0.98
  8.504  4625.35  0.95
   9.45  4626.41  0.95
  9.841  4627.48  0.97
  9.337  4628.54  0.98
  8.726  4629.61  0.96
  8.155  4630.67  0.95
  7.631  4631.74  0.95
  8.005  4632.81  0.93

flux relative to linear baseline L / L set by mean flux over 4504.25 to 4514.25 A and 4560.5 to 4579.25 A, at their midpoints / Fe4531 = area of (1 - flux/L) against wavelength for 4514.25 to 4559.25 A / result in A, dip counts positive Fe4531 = 3.2 A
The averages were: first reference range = 9.1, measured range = 8.37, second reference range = 8.87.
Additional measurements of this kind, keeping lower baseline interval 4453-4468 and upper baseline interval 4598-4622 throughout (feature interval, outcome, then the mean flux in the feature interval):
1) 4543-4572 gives 1.2 A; 8.51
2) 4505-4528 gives -0.5 A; 8.77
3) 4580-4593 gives 0.7 A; 8.55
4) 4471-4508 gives -0.9 A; 8.6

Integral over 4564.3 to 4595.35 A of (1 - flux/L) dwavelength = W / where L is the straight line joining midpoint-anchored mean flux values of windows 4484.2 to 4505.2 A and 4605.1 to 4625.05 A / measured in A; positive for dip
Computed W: 1.4 A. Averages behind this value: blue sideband 8.45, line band 8.81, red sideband 9.53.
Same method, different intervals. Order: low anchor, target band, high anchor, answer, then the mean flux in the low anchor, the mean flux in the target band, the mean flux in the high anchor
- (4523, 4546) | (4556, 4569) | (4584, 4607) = 0.0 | 8.18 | 8.35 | 8.55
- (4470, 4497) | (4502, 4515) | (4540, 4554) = -0.5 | 8.58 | 8.89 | 8.6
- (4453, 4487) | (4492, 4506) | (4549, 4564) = 0.2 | 8.41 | 8.31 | 8.45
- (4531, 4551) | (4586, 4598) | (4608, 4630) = 0.8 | 8.34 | 8.5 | 9.46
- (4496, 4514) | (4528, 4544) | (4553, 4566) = 0.7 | 8.79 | 8.12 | 8.23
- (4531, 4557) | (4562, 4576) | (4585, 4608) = -0.6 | 8.34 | 8.85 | 8.65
